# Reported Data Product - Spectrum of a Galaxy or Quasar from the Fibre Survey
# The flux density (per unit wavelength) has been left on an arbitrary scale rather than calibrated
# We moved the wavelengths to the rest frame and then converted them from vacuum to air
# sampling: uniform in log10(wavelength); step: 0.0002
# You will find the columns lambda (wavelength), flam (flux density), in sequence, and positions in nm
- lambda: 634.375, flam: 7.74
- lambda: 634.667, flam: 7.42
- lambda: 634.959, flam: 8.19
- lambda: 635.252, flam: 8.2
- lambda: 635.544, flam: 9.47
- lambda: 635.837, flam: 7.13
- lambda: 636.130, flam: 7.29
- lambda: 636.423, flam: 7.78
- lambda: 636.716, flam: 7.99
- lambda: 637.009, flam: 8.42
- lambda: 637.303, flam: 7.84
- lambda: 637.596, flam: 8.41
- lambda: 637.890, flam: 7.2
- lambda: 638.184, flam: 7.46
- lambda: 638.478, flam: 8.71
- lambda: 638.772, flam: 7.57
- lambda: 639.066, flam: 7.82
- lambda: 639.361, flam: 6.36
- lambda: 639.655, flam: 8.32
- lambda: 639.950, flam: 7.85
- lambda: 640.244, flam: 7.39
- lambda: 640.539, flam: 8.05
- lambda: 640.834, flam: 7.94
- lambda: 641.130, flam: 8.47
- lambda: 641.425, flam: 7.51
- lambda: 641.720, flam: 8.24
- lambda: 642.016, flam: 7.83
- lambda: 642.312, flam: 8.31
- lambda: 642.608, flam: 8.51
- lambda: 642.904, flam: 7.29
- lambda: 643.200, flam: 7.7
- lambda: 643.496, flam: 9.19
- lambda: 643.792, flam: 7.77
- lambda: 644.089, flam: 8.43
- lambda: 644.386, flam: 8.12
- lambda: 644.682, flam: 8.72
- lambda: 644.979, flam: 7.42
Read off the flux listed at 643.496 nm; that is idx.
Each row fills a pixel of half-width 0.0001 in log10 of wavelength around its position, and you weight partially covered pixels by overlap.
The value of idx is 9.19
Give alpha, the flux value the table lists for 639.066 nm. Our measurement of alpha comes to 7.82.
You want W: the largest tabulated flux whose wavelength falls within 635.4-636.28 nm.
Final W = 9.47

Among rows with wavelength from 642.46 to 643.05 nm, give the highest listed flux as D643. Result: 8.51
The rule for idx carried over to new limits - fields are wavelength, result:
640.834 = 7.94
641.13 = 8.47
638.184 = 7.46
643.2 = 7.7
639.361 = 6.36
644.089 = 8.43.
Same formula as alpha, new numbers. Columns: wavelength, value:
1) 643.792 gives 7.77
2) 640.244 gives 7.39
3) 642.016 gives 7.83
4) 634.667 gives 7.42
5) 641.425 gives 7.51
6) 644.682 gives 8.72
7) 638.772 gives 7.57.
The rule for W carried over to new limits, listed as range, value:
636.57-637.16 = 8.42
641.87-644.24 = 9.19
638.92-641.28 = 8.47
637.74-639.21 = 8.71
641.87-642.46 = 8.31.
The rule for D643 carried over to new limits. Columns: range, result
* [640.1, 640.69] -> 8.05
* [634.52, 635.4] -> 8.2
